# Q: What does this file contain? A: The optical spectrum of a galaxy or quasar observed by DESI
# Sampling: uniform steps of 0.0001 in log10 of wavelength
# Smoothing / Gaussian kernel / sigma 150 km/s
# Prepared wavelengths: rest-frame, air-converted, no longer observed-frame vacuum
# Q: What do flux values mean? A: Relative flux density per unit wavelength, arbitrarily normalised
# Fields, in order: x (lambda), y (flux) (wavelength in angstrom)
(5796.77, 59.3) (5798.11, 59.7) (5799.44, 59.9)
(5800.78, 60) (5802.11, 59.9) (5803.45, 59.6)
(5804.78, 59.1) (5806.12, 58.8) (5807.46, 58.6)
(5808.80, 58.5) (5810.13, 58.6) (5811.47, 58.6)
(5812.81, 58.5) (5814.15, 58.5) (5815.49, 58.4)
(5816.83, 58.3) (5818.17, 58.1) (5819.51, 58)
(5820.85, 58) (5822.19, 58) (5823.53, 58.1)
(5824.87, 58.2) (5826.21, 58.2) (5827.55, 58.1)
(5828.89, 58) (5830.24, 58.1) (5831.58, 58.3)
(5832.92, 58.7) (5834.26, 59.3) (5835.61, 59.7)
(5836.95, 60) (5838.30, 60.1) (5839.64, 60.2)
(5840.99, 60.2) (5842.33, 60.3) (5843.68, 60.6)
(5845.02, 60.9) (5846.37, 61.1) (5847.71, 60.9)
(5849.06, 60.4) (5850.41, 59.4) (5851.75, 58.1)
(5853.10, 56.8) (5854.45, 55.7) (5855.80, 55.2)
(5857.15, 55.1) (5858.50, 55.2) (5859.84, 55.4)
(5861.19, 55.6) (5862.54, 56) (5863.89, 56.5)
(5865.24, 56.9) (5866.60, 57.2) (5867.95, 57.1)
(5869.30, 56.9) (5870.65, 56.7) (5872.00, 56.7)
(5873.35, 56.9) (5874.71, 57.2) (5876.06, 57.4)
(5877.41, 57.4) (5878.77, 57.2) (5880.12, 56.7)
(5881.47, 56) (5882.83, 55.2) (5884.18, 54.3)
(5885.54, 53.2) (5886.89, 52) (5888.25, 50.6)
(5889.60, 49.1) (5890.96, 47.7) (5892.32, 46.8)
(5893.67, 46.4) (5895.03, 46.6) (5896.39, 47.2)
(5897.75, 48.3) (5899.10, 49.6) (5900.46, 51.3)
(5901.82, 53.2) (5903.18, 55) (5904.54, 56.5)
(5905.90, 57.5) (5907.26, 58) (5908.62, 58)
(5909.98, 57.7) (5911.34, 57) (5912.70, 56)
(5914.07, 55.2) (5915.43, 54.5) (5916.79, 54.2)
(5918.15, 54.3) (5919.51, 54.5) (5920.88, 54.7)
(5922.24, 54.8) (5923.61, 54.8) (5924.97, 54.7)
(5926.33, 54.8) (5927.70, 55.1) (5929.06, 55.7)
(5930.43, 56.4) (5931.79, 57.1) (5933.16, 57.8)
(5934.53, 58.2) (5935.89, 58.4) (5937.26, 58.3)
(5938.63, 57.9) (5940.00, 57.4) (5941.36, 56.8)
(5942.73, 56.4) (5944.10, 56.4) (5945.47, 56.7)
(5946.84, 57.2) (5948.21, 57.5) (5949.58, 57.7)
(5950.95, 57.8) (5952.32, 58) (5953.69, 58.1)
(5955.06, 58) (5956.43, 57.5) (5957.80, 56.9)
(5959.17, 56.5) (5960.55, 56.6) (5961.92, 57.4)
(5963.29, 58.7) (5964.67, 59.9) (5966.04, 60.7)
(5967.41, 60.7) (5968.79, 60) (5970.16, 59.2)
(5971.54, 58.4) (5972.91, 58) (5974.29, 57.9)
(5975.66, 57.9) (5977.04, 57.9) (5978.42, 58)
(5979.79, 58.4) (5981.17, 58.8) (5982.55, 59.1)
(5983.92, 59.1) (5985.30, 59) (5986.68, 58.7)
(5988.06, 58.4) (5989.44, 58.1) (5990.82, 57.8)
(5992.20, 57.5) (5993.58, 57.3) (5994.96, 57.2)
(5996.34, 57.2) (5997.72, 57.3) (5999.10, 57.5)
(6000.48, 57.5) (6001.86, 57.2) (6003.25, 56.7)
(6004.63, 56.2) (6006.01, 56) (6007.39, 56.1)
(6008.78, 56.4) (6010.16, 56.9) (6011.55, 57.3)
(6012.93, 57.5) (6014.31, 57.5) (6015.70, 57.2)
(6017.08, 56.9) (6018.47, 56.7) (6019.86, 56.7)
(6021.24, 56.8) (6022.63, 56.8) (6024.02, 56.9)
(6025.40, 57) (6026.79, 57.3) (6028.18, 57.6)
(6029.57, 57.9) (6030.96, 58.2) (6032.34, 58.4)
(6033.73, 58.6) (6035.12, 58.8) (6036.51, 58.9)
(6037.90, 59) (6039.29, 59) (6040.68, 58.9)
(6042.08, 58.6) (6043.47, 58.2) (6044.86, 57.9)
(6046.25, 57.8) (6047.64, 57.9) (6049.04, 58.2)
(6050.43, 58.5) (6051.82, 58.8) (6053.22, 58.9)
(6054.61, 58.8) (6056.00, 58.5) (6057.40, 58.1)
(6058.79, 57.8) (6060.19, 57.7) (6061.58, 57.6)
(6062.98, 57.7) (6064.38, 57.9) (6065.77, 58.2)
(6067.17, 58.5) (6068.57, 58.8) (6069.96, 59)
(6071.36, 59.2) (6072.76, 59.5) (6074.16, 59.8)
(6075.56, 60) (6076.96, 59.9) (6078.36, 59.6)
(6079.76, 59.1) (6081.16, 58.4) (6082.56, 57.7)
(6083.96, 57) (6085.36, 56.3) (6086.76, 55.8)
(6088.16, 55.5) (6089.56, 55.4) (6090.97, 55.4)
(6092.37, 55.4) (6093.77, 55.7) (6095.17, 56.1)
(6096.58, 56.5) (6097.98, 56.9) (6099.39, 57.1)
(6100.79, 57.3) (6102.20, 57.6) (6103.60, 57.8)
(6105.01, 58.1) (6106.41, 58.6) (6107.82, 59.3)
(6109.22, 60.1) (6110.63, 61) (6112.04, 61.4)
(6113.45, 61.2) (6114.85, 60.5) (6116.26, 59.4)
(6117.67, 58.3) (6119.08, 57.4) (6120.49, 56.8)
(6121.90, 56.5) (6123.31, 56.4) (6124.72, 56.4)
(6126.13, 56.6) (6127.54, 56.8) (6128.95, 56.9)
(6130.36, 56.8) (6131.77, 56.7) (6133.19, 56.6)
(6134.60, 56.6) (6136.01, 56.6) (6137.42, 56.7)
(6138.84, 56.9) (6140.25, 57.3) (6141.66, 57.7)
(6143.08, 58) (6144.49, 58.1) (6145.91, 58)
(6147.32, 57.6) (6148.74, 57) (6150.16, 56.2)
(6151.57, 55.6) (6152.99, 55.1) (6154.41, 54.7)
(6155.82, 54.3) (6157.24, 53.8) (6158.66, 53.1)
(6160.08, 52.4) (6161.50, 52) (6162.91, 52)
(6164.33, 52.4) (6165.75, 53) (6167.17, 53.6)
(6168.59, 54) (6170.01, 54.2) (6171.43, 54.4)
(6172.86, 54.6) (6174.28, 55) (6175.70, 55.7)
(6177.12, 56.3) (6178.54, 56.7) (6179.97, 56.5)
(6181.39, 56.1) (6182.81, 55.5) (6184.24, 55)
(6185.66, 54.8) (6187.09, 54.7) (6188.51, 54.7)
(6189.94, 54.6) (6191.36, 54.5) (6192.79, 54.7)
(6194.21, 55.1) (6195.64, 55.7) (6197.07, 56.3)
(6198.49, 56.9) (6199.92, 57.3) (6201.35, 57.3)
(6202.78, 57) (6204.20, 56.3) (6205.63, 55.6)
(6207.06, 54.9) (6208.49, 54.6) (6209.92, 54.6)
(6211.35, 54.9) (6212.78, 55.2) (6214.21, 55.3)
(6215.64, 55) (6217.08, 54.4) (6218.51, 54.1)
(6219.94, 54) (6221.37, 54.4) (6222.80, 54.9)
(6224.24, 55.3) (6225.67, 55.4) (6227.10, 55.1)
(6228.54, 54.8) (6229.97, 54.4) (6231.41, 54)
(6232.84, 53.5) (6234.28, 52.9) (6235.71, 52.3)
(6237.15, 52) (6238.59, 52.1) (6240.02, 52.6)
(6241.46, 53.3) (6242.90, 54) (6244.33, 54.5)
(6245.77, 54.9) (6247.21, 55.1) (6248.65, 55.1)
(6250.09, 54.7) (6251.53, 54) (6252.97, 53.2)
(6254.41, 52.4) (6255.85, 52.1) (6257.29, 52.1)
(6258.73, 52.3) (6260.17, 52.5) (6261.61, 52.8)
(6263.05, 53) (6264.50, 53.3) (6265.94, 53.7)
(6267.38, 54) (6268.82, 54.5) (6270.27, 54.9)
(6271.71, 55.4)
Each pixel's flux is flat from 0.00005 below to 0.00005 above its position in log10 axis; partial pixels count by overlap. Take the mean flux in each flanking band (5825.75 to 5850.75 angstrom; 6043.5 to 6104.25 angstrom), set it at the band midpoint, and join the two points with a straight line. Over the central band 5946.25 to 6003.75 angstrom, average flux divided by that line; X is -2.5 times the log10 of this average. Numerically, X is 0.01 mag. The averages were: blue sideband 59.6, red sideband 57.8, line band 58.1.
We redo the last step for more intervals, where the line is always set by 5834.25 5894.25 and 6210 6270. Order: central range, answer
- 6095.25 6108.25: -0.053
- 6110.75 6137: -0.060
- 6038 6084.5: -0.066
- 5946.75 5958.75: -0.036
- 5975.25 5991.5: -0.054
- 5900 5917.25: 0.006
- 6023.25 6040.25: -0.055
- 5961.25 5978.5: -0.060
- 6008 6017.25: -0.033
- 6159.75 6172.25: 0.025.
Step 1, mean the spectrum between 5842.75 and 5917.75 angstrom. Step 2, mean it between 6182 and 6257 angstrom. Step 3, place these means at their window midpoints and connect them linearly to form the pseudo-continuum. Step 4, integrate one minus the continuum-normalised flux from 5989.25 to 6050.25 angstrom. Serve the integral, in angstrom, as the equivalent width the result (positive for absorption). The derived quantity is -2.88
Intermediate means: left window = 55.2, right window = 54.6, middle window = 57.5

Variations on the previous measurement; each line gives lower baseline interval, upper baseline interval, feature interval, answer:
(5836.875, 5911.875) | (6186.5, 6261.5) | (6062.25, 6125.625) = -3.6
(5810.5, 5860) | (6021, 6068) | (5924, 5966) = 0.8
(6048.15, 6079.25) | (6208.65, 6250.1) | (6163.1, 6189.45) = 0.4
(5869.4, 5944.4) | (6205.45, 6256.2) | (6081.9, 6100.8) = -0.6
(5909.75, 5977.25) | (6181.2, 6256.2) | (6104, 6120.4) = -1.1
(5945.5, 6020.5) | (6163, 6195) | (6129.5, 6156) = -0.7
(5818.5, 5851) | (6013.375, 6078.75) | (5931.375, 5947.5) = 0.4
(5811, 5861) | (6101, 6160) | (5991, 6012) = 0.3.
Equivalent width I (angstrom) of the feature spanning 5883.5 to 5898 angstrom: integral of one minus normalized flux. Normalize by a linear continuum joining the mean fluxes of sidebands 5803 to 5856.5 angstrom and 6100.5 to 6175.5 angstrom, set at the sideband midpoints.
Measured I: 2.2 angstrom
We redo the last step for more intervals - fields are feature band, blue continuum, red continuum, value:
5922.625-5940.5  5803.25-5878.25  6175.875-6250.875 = 0.2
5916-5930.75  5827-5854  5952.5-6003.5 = 1.0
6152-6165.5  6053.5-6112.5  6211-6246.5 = 0.6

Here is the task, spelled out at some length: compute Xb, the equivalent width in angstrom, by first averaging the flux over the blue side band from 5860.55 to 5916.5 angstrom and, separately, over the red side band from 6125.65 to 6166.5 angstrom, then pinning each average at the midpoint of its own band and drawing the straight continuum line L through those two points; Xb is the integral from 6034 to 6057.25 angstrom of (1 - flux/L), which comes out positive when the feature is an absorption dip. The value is -1.4 angstrom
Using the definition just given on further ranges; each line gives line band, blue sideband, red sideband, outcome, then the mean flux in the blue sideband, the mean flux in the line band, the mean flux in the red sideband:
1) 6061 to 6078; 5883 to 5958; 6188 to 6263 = -1.3 angstrom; 54.8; 58.8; 54.4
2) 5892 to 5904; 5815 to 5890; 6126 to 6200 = 1.6 angstrom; 57.4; 49.6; 55.5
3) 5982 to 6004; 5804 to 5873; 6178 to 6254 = -0.4 angstrom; 58.2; 57.8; 54.8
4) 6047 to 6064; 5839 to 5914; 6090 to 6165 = -0.5 angstrom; 55.5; 58.2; 56.8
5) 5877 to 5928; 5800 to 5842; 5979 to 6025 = 4.1 angstrom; 58.8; 53.5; 57.4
